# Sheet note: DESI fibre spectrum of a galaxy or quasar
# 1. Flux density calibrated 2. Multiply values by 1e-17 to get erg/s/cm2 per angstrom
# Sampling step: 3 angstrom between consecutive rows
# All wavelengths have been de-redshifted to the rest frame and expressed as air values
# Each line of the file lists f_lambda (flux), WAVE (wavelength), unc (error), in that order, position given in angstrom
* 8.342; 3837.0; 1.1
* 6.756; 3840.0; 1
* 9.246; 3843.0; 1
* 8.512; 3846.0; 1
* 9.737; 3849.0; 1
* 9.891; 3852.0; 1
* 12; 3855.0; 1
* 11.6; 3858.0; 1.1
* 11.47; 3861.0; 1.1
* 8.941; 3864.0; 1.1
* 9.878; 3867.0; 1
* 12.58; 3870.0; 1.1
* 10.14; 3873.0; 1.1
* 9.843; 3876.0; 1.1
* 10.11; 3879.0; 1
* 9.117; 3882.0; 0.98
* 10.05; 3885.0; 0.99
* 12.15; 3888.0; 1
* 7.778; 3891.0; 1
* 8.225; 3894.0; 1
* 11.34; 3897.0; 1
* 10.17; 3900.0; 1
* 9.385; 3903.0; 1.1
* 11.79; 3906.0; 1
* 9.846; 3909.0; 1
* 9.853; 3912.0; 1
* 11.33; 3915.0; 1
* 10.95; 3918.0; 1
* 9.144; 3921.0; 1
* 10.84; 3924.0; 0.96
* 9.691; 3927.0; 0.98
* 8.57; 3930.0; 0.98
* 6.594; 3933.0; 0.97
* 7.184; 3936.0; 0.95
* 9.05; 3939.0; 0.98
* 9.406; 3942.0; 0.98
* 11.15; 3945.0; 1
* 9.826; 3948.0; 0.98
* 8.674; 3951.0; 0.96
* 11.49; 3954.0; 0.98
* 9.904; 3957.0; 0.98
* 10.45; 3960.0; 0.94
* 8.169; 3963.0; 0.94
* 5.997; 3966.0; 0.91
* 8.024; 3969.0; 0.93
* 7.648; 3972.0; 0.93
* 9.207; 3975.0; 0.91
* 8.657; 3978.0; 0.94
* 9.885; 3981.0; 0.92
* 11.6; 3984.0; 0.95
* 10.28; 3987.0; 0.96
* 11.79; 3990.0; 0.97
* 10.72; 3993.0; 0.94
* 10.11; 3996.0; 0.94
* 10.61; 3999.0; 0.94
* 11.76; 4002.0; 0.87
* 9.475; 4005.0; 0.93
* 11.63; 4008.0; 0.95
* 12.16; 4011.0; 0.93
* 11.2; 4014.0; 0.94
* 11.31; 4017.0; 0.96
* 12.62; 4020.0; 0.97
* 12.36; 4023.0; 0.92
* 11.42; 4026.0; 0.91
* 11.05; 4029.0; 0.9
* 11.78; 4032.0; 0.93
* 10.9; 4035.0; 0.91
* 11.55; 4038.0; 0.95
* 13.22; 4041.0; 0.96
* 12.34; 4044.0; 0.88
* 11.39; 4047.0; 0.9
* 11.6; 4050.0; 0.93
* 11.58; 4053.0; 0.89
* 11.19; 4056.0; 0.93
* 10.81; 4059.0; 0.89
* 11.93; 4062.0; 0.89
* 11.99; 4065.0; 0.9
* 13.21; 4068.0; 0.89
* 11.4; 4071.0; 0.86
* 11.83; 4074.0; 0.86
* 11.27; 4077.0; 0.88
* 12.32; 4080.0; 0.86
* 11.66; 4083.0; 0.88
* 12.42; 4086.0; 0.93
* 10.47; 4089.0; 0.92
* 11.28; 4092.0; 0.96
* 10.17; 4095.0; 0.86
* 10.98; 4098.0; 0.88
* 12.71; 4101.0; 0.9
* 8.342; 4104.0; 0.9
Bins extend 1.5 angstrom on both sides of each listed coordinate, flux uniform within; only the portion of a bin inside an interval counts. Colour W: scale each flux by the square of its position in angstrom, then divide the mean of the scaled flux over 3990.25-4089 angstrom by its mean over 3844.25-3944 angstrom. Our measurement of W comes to 1.3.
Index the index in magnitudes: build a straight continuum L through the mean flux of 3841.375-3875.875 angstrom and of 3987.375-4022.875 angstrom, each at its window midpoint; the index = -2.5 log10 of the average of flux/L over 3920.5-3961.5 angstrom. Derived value 0.15 mag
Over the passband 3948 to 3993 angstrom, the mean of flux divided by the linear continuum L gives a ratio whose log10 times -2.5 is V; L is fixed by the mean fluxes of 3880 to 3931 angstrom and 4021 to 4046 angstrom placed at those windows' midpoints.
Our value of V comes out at 0.16 mag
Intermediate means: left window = 10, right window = 11.8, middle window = 9.47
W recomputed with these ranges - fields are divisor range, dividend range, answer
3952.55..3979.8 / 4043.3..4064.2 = 1.36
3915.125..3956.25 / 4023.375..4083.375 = 1.31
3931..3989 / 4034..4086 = 1.36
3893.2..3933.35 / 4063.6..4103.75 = 1.26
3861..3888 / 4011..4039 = 1.22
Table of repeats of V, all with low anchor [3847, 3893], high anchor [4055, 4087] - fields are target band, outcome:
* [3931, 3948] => 0.229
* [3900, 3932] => 0.059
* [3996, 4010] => 0.047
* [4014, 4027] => -0.039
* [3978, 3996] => 0.058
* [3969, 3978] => 0.302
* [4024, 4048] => -0.016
